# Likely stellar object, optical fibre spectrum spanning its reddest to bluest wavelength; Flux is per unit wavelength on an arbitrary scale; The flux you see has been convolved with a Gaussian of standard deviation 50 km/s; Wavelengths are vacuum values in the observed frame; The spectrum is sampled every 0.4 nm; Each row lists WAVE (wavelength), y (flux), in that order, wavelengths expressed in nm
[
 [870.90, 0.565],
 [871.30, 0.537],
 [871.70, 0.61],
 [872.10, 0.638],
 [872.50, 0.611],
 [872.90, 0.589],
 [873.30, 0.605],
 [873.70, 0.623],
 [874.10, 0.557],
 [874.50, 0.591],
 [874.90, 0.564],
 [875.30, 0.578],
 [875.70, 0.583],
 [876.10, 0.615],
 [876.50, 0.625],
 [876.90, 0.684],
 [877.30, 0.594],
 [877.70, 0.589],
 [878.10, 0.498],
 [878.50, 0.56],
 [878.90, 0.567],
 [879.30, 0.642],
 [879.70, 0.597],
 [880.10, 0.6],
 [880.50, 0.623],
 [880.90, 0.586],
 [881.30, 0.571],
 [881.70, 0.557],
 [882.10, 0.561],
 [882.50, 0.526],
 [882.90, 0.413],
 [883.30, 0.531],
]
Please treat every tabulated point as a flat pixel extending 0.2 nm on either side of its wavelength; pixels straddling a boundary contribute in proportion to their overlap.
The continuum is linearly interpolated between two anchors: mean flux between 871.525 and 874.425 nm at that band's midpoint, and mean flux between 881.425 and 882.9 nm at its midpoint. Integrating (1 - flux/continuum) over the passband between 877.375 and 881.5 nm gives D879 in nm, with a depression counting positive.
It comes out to -0.23 nm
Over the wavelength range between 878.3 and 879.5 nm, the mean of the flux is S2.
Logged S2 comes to 0.59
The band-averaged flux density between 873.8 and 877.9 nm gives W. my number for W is 0.599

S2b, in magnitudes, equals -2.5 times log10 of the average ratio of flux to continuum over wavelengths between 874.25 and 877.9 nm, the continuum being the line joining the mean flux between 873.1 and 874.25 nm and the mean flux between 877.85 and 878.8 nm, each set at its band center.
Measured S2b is -0.069 mag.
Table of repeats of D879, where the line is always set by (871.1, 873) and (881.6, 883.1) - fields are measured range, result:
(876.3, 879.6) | -0.281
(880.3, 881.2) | -0.131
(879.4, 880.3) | -0.120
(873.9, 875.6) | 0.005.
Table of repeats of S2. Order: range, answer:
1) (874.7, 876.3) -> 0.585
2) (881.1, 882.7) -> 0.554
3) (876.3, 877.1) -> 0.655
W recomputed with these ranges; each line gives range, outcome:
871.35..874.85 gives 0.598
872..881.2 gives 0.596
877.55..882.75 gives 0.573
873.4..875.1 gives 0.585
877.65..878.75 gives 0.544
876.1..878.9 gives 0.592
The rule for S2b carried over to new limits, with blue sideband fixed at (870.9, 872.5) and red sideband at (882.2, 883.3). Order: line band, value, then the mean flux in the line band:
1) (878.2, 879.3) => -0.09 mag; 0.572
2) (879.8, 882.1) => -0.16 mag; 0.586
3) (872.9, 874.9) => -0.03 mag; 0.591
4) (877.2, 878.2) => -0.05 mag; 0.563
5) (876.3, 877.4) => -0.17 mag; 0.638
